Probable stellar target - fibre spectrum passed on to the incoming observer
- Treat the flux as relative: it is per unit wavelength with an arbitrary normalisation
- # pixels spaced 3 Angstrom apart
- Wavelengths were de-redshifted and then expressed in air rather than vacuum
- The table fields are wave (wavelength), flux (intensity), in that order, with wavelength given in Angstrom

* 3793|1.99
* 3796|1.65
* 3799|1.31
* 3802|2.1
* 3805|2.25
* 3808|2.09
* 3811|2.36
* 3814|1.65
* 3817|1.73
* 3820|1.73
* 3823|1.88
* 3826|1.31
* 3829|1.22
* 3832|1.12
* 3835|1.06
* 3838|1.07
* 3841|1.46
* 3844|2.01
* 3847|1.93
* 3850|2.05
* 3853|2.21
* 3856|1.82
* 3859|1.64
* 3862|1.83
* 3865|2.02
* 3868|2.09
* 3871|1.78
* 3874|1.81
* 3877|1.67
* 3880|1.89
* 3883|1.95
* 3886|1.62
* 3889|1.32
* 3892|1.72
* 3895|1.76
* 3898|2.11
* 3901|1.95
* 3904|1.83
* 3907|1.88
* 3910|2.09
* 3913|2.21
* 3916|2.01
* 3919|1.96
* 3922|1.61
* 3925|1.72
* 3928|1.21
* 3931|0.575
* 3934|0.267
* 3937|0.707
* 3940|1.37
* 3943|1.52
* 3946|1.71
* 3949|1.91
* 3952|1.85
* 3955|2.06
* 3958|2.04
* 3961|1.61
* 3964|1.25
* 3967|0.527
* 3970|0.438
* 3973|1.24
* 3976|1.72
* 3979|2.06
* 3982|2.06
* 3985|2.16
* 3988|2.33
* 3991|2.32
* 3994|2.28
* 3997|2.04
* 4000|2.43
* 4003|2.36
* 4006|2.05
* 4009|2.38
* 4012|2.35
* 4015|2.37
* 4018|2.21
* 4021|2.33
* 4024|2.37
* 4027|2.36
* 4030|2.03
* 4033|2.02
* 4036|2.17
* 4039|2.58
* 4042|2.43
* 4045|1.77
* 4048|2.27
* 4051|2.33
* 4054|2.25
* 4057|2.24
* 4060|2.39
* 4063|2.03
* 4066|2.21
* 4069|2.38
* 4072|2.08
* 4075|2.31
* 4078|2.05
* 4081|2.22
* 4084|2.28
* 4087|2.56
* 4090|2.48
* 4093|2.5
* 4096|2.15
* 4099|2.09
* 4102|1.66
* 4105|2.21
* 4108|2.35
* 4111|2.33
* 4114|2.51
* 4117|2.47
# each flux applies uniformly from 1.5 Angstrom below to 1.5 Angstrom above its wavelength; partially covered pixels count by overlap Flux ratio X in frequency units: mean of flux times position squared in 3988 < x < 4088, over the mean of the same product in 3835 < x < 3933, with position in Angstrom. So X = 1.4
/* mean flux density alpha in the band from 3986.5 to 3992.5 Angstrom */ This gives 2.32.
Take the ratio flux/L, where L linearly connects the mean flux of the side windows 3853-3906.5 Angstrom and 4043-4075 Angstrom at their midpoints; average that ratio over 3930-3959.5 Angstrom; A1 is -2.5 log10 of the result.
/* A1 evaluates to 0.36 mag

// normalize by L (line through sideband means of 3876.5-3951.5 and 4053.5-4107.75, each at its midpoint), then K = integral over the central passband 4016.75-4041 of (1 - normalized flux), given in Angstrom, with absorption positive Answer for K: -2.6 Angstrom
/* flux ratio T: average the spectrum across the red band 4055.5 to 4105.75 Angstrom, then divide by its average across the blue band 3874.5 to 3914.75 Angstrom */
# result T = 1.21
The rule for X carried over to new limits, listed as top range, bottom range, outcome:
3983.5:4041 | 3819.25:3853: 1.60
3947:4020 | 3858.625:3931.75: 1.13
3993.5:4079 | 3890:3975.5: 1.54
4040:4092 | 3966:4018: 1.19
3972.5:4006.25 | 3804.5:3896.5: 1.31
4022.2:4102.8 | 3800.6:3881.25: 1.41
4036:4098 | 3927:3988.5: 1.66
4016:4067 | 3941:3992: 1.38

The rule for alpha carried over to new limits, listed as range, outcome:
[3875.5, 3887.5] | 1.78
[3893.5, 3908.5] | 1.91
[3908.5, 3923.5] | 1.98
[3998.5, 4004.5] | 2.4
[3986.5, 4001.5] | 2.28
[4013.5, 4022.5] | 2.3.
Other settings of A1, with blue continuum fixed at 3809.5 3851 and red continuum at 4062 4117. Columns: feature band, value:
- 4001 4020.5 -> -0.12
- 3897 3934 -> 0.07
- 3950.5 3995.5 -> 0.14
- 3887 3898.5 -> 0.05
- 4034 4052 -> -0.06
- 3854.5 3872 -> -0.11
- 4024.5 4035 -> -0.03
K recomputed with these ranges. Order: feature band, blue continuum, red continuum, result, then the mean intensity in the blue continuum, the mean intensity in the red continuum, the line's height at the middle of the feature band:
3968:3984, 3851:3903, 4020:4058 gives 4.6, 1.84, 2.24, 2.08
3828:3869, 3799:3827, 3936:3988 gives 2.7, 1.88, 1.57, 1.81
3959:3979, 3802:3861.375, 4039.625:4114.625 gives 7.9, 1.73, 2.24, 2.02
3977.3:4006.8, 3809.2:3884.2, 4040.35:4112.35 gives -2.3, 1.73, 2.23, 2.05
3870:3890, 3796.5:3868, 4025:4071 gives 1.3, 1.74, 2.23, 1.85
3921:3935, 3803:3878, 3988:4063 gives 6.4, 1.75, 2.26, 1.99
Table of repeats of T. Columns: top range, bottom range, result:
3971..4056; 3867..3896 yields 1.24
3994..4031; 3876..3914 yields 1.23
